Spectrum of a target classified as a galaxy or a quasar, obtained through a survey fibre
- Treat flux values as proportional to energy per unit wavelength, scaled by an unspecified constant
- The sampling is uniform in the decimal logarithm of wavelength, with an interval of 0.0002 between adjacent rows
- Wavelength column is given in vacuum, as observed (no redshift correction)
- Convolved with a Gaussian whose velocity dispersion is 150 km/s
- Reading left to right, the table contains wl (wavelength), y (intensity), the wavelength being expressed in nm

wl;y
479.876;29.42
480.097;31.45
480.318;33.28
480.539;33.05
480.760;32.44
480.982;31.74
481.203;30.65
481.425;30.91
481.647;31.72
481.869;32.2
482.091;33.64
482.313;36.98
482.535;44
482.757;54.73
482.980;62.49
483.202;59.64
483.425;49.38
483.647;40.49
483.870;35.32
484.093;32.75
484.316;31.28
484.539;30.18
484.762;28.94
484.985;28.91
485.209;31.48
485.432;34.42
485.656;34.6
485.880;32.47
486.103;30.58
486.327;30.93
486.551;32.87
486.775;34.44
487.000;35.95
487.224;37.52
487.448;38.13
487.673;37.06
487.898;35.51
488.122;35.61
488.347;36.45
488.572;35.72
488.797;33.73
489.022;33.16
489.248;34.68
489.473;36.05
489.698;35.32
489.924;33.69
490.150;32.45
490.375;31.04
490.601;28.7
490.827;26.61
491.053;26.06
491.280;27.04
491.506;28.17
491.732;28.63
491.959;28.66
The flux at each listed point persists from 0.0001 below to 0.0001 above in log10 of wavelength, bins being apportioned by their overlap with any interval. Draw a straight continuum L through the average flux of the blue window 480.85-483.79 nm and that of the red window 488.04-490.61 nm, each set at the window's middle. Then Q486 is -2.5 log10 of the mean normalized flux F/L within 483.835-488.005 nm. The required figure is 0.13 mag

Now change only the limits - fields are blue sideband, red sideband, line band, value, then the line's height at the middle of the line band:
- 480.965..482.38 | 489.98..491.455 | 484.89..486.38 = -0.04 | 30.9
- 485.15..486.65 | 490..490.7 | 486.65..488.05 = -0.14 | 32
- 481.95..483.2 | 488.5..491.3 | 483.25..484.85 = 0.21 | 44.1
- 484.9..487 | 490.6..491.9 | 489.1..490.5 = -0.17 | 28.9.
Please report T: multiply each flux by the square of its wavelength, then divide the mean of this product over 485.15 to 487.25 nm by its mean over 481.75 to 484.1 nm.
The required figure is 0.8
